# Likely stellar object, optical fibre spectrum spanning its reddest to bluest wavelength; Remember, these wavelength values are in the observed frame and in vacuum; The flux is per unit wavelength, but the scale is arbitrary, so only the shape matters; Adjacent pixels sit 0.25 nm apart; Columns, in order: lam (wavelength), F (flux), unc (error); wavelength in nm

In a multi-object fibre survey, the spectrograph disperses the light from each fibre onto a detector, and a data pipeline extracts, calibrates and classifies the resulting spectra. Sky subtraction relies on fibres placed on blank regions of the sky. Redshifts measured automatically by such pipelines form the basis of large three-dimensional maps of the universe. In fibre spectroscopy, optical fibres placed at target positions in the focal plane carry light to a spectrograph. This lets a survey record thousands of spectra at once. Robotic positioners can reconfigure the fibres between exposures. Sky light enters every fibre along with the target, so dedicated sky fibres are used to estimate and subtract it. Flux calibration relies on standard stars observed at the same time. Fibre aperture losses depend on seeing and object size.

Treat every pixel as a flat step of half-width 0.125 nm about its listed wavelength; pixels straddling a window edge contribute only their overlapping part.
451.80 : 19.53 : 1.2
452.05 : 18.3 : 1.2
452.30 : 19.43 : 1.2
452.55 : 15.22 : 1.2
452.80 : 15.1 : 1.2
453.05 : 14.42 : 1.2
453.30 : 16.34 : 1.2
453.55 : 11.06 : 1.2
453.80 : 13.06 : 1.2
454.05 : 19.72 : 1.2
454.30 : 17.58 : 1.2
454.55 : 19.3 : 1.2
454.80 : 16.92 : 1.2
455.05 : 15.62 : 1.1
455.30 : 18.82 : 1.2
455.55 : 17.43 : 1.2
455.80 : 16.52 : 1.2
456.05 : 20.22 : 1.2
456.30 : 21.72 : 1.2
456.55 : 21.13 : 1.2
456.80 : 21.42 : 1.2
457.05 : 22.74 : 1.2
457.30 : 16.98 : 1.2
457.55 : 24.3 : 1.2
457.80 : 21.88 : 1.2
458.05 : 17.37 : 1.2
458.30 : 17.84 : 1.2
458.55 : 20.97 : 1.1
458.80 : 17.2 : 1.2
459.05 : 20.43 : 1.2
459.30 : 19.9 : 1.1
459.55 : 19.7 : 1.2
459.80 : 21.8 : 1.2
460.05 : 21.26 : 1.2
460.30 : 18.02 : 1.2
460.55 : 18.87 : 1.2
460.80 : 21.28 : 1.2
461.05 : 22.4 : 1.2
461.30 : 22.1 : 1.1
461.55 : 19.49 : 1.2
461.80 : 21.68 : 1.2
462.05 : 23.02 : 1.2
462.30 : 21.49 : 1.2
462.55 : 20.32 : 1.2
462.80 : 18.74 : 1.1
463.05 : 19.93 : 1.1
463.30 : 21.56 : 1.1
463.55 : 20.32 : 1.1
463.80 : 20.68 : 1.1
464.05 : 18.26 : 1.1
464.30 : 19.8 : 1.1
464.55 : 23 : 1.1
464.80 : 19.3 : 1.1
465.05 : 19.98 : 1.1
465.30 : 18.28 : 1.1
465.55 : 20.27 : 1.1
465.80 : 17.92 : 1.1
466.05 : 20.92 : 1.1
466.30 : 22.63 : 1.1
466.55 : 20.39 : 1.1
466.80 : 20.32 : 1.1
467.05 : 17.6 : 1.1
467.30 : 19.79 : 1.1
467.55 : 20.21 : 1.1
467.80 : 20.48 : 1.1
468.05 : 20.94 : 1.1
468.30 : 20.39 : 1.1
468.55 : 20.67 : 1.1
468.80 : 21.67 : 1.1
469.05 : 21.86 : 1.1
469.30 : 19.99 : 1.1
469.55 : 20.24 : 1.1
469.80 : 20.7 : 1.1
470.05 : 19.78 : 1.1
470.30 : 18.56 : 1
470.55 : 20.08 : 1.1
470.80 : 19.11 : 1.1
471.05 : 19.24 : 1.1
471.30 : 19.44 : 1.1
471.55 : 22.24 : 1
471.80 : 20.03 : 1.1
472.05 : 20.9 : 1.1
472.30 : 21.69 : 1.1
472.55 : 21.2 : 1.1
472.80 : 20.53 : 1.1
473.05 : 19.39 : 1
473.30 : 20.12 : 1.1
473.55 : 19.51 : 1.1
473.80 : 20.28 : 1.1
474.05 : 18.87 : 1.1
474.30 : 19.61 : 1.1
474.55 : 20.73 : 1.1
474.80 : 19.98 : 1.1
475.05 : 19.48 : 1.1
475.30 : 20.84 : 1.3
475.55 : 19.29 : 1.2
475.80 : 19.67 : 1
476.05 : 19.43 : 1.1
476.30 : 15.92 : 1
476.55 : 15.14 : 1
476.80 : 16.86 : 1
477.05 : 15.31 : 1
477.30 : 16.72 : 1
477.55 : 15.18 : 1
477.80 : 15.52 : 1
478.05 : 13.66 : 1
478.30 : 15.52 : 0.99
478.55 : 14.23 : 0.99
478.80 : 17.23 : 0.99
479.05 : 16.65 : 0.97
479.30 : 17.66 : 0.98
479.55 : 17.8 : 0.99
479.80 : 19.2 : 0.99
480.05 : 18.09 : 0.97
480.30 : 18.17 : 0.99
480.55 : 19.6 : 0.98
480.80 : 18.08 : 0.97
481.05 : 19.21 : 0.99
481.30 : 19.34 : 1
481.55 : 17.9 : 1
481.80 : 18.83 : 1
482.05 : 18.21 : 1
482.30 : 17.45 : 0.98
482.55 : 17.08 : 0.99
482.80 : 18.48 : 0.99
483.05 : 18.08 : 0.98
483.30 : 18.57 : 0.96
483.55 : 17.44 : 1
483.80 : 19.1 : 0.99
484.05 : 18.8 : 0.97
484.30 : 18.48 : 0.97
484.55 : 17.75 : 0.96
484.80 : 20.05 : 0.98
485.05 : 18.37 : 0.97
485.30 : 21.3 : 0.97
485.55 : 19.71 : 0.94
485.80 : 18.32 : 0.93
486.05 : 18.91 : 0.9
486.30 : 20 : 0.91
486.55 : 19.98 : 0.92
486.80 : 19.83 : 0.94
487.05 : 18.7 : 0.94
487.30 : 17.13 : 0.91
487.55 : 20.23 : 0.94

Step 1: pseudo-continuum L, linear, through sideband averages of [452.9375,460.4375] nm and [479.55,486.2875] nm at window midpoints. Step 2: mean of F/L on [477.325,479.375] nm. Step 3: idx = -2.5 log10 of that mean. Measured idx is 0.19 mag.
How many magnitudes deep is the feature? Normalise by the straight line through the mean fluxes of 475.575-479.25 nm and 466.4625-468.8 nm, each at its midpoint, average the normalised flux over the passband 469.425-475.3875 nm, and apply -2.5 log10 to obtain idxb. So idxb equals -0.10 mag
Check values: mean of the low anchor 20.2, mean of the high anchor 16.3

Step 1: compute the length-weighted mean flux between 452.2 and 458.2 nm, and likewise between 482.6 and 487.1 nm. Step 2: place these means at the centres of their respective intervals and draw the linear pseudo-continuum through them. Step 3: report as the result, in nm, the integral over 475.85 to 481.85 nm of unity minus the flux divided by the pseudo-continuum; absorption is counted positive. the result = 0.53 nm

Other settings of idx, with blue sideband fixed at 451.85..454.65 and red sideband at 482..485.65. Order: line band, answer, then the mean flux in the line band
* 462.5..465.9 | -0.159 mag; 19.9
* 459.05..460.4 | -0.197 mag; 20.2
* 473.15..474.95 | -0.114 mag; 19.9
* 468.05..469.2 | -0.204 mag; 21.1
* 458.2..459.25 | -0.146 mag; 19.2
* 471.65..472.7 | -0.181 mag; 21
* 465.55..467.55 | -0.154 mag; 20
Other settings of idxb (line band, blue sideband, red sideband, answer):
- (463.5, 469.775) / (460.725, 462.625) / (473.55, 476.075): 0.033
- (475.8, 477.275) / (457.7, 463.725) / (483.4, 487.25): 0.162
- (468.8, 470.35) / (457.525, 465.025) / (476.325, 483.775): -0.076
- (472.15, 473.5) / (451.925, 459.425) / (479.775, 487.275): -0.109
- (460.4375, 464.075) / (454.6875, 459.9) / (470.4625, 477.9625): -0.072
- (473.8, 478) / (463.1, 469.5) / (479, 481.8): 0.058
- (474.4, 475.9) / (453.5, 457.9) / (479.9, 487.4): -0.071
